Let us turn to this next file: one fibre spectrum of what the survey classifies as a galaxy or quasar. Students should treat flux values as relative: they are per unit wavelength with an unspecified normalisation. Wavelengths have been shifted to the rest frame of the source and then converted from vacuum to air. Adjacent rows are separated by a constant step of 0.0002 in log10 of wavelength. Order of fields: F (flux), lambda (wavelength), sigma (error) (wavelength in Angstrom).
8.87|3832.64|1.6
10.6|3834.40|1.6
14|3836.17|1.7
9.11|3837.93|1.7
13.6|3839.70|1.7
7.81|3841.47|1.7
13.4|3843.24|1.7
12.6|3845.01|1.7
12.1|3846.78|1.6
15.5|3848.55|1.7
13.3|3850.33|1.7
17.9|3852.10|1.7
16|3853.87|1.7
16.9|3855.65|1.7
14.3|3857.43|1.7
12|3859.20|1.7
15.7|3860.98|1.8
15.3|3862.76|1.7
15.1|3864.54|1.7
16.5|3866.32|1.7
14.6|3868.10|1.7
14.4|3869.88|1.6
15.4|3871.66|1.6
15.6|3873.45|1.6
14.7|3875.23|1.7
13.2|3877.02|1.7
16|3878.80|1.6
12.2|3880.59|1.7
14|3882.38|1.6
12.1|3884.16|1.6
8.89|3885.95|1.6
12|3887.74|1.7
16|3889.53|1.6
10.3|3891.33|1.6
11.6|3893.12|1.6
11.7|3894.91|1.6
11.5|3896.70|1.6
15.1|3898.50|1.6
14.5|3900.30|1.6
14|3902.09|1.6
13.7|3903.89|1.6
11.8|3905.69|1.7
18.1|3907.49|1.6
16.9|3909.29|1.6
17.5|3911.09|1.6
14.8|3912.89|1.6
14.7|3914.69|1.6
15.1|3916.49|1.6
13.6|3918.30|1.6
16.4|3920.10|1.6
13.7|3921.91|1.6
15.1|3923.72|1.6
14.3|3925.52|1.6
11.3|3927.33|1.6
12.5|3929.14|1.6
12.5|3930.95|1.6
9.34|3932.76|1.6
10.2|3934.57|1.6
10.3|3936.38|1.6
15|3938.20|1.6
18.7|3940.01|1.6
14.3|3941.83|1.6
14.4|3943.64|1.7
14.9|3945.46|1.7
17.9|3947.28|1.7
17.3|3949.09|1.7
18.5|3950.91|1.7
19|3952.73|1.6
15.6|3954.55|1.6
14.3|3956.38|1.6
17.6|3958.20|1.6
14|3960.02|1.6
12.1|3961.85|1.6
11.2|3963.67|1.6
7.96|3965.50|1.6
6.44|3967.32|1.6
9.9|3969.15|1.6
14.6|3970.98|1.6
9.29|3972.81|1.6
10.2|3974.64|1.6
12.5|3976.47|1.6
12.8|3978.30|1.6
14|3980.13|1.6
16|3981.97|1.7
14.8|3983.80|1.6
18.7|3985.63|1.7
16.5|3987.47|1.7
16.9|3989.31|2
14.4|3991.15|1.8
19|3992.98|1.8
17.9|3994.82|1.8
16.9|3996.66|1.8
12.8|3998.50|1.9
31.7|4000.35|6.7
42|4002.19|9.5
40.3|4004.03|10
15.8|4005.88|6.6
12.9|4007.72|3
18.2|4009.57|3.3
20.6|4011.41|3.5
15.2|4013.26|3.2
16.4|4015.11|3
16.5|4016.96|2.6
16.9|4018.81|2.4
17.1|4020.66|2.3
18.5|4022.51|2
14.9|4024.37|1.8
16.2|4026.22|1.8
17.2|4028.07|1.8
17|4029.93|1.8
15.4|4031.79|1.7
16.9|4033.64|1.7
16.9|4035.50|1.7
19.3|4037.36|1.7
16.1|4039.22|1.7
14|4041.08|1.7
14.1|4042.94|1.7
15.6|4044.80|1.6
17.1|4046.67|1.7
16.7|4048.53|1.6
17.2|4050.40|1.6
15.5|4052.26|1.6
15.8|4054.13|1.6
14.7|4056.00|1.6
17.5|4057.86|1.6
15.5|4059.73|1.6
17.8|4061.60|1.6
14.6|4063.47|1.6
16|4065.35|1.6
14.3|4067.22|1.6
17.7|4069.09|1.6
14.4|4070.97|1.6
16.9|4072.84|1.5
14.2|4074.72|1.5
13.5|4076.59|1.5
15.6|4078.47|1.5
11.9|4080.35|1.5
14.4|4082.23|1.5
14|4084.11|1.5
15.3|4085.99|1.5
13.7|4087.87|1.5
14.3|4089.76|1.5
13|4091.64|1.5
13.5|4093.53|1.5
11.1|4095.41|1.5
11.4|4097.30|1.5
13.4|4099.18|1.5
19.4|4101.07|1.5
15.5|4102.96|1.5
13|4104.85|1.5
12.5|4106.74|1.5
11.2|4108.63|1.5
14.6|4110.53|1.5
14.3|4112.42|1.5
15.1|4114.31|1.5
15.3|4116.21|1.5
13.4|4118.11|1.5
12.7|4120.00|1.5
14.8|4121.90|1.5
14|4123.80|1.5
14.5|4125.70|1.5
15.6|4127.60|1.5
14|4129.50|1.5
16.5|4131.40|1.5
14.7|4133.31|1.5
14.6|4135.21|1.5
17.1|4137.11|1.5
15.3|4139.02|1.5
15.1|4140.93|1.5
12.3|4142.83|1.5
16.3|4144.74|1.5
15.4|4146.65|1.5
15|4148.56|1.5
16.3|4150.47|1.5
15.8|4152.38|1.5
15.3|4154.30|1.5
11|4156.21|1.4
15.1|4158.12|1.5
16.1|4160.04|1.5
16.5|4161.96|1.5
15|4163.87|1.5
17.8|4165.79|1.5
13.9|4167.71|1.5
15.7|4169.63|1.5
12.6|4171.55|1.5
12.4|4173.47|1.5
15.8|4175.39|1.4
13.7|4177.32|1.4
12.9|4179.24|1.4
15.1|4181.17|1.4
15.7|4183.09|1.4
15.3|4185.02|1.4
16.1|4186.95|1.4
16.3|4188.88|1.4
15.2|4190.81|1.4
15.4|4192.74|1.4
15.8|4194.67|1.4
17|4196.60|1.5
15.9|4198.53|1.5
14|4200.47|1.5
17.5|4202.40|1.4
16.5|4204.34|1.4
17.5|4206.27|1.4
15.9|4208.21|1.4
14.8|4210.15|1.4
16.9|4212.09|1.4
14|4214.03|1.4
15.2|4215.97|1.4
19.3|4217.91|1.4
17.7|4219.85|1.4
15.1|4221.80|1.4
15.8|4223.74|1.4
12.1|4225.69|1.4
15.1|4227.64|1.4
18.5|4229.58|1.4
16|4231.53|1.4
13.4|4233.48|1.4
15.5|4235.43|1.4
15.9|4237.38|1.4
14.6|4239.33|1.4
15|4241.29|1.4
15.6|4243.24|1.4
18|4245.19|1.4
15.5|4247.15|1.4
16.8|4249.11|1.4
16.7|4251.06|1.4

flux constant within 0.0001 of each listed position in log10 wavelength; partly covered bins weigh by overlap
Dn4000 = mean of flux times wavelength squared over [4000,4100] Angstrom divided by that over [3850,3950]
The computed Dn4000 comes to 1.26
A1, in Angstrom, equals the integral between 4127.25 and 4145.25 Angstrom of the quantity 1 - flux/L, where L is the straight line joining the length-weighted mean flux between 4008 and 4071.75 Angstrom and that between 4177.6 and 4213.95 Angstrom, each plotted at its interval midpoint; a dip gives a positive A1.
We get 1.0 Angstrom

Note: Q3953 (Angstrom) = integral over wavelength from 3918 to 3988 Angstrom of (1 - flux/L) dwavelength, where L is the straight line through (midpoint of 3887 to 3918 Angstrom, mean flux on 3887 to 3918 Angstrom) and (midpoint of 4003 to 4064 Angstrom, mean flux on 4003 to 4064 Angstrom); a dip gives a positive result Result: 6.8 Angstrom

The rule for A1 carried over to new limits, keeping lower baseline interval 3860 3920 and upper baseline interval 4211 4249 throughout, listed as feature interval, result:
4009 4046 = -4.6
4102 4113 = 1.2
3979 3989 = -0.9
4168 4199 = 1.1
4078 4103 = 1.9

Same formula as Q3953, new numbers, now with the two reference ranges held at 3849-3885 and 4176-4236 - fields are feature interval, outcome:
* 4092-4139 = 3.5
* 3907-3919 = -0.7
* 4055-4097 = 1.8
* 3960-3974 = 4.3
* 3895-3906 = 1.1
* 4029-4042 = -1.1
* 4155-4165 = 0.5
